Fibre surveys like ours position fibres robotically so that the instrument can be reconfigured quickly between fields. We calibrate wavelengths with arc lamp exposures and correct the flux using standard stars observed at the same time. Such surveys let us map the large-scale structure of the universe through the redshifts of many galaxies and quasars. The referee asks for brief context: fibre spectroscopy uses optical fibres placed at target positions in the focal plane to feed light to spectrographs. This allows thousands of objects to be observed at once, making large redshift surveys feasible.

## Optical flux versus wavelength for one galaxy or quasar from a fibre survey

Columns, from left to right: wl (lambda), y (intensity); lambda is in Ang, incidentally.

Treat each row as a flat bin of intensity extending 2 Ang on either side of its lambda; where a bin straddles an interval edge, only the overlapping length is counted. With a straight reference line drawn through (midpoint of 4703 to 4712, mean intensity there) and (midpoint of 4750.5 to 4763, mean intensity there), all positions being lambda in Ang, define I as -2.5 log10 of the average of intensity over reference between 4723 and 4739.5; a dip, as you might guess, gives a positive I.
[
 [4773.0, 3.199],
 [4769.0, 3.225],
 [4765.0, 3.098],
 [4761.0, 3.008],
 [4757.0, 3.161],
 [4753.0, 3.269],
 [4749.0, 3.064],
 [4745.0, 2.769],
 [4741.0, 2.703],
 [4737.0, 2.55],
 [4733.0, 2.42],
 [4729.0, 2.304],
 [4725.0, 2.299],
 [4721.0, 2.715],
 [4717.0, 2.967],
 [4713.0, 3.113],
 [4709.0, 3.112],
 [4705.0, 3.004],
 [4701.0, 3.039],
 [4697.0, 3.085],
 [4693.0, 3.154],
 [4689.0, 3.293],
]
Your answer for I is 0.28 mag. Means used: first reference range 3.06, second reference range 3.14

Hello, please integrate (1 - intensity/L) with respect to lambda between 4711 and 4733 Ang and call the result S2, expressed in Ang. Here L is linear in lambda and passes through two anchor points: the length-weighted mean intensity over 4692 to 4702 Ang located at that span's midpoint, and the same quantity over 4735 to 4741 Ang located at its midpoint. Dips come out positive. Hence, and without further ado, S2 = 1.1 Ang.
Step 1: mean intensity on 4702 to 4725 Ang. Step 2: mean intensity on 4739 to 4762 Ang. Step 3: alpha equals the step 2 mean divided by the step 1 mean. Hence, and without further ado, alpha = 1.0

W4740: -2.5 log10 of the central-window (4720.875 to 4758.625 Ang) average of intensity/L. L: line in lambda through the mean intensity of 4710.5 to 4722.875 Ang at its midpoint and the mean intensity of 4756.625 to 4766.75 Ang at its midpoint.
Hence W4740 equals 0.11 mag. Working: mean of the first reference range 2.94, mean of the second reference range 3.08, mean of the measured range 2.72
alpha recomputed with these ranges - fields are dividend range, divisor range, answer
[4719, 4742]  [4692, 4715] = 0.81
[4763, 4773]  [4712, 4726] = 1.14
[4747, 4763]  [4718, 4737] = 1.26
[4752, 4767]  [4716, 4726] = 1.17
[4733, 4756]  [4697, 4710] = 0.93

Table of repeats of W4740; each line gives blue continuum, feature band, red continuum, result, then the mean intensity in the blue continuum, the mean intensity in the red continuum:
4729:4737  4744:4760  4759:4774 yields -0.09 mag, 2.42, 3.13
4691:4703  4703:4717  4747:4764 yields 0.01 mag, 3.09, 3.12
